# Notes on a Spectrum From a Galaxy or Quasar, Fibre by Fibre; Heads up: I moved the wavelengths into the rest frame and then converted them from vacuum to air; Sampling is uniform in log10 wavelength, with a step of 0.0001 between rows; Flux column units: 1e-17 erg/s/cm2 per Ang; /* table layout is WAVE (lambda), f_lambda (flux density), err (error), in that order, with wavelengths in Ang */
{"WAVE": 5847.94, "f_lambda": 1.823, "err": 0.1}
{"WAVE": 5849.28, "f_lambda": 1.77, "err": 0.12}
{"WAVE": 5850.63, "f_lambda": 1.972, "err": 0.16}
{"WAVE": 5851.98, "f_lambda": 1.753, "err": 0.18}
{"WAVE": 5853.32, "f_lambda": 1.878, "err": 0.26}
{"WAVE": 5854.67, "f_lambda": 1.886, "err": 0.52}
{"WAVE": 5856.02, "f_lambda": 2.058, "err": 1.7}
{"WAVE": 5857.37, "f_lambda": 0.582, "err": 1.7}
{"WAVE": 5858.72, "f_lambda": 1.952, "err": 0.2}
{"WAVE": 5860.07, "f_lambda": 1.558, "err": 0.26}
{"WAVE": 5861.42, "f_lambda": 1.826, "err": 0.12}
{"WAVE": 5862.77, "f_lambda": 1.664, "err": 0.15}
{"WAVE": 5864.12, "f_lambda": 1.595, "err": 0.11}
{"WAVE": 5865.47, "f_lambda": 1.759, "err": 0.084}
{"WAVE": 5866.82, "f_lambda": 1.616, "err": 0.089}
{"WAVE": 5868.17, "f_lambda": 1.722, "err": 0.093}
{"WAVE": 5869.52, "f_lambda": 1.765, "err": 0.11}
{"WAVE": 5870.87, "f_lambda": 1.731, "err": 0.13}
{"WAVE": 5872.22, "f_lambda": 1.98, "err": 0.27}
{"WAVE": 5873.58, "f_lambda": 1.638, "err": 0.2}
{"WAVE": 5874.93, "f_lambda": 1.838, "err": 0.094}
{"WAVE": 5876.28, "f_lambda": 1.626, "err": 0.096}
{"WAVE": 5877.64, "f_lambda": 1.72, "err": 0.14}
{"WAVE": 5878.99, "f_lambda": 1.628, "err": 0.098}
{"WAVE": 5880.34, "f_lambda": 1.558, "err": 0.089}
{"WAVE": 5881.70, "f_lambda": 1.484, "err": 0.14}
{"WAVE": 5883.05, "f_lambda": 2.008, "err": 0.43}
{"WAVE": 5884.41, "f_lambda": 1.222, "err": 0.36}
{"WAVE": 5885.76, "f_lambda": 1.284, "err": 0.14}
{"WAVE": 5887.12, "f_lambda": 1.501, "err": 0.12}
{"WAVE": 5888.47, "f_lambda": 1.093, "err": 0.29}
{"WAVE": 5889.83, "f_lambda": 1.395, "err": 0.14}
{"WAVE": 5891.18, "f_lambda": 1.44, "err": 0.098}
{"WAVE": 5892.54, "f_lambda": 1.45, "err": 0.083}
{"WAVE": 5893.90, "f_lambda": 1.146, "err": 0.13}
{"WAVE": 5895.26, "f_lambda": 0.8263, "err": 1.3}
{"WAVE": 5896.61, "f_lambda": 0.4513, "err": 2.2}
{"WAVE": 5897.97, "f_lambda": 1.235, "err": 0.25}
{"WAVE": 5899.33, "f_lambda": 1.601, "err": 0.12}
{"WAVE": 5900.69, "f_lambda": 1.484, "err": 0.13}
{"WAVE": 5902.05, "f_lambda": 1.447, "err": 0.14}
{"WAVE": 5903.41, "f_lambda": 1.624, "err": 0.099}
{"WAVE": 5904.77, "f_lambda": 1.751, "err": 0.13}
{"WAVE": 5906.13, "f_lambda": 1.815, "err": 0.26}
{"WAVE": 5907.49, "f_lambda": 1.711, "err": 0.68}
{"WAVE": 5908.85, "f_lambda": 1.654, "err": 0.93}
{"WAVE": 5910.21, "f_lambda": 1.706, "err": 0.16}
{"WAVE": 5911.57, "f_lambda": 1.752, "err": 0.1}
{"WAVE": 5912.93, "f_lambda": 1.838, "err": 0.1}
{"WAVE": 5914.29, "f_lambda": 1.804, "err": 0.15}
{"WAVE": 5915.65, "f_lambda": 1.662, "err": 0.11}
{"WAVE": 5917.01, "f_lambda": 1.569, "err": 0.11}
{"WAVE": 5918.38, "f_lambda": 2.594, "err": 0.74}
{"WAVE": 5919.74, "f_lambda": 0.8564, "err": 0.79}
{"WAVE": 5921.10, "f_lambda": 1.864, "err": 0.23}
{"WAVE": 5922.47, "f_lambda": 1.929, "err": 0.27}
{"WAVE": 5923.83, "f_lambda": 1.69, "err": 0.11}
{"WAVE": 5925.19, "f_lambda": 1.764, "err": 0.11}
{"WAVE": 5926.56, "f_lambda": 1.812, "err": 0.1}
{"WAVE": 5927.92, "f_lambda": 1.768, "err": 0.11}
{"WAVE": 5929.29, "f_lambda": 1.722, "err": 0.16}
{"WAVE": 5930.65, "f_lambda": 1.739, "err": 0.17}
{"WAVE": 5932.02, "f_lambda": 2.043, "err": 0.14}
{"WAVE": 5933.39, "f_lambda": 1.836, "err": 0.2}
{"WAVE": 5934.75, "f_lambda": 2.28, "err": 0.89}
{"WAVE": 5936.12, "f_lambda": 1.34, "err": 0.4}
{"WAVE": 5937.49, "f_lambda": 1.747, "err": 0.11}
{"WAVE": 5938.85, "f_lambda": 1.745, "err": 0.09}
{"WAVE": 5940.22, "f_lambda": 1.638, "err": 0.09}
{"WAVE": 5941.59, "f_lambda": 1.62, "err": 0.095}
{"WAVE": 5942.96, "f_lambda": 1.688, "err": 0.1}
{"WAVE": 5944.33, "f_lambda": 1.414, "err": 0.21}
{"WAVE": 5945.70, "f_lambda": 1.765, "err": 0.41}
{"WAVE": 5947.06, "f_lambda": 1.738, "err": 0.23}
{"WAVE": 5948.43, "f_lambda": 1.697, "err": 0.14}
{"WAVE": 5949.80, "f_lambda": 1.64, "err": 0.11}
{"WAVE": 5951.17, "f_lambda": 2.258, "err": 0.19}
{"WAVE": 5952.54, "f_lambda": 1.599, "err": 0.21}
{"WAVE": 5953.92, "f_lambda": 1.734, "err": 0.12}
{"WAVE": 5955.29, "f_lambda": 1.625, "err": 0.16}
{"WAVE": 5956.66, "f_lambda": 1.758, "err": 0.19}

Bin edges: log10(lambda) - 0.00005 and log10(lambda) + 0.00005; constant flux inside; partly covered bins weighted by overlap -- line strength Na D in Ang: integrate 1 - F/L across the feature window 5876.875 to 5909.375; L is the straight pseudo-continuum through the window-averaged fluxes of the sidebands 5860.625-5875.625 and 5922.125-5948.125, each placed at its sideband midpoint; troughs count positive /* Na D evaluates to 5.7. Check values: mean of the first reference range 1.74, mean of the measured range 1.44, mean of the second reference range 1.75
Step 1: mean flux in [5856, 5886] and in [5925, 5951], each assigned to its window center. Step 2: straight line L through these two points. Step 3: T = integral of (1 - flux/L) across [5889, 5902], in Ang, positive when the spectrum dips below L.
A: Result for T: 3.4 Ang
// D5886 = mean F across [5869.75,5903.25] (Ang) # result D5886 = 1.46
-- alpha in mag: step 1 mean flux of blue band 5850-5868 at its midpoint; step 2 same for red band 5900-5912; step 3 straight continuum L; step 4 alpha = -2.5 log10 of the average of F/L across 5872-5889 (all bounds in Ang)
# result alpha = 0.070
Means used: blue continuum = 1.7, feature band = 1.58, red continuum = 1.66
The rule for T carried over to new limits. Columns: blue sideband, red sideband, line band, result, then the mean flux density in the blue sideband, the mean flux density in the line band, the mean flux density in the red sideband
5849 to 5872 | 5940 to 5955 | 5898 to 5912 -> 0.6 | 1.72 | 1.63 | 1.71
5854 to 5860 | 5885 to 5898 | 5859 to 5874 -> -2.3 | 1.61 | 1.72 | 1.18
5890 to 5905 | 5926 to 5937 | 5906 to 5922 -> -1.9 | 1.3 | 1.74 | 1.82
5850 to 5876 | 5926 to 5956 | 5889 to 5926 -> 3.8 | 1.72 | 1.56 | 1.75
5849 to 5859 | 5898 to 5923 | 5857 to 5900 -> 5.2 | 1.72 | 1.5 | 1.69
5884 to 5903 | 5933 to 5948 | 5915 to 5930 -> -2.1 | 1.26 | 1.75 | 1.71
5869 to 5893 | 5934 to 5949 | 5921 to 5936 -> -1.5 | 1.58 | 1.84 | 1.7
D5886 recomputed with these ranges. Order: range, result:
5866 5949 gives 1.62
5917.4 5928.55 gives 1.78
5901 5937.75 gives 1.75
